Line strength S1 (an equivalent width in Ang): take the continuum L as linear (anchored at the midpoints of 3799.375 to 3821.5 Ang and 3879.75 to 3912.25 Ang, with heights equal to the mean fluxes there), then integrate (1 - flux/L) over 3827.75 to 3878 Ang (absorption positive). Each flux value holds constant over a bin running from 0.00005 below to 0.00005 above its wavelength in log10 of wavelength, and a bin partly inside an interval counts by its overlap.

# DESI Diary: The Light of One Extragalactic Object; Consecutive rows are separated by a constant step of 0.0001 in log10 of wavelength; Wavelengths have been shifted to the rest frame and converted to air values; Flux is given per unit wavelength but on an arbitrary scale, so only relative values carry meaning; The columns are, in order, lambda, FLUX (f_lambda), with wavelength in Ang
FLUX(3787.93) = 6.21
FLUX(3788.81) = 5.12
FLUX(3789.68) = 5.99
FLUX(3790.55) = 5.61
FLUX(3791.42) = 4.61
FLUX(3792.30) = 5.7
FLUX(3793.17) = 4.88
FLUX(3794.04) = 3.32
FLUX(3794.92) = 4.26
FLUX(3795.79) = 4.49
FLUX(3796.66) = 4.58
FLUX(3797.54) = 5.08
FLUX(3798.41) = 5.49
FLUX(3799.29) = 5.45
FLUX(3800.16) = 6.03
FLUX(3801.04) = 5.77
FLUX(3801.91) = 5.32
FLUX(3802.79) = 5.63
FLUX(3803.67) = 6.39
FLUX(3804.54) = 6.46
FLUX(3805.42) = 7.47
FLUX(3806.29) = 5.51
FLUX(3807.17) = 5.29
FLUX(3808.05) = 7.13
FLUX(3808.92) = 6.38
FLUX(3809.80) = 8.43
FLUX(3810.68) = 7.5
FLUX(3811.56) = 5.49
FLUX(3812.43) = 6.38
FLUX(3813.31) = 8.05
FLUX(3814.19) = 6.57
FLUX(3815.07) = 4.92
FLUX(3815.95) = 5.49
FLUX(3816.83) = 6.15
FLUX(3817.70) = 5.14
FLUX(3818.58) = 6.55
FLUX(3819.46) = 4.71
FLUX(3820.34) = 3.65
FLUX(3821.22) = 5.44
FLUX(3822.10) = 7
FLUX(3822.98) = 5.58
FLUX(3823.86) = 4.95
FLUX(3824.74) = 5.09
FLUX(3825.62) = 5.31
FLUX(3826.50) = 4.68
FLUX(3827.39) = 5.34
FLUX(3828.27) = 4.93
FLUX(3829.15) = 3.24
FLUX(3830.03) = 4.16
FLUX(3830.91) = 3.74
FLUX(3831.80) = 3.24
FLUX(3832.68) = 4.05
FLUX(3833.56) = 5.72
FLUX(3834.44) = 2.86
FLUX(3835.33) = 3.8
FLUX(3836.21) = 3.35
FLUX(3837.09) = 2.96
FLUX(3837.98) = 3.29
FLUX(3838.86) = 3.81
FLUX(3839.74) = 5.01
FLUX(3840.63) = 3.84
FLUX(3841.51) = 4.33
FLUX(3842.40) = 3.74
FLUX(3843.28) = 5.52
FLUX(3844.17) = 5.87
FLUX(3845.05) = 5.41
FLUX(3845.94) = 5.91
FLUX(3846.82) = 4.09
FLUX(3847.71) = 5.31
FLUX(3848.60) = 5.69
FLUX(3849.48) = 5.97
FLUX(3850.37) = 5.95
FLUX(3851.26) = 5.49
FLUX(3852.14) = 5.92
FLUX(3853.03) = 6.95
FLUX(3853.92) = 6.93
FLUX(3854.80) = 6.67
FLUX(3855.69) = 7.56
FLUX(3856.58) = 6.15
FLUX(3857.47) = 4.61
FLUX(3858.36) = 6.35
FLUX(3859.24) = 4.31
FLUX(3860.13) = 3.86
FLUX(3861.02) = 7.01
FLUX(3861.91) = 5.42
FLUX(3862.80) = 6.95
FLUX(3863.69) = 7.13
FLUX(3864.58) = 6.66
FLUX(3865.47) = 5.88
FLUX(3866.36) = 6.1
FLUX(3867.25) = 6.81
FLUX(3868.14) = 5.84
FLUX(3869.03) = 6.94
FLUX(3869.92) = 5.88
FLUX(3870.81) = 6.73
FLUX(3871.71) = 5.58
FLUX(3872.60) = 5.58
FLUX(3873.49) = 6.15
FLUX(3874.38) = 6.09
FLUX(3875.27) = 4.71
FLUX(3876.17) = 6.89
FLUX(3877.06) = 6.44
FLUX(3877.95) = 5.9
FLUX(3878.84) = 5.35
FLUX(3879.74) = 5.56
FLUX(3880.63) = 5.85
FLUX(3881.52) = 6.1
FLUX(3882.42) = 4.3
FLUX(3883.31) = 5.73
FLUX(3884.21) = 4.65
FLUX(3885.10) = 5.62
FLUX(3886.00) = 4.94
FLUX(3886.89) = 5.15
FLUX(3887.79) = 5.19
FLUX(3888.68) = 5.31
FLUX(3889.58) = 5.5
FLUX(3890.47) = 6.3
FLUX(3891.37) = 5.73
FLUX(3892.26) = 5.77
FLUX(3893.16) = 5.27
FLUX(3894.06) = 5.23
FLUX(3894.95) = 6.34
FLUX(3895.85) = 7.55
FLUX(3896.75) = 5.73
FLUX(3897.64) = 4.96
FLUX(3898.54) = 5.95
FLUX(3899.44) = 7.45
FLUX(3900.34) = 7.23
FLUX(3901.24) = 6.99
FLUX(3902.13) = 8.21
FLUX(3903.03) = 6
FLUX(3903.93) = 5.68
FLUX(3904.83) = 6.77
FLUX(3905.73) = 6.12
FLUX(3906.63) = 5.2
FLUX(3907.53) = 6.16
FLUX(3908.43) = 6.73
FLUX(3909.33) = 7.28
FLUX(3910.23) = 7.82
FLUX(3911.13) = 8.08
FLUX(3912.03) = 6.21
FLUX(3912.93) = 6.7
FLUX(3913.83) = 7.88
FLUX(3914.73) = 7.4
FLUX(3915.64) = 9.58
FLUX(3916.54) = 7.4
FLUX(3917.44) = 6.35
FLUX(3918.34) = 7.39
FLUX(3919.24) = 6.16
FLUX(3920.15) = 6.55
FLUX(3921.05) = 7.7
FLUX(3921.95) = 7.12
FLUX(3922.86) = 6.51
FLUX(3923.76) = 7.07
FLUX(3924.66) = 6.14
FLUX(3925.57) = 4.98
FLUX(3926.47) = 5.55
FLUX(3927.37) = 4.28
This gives 6.0 Ang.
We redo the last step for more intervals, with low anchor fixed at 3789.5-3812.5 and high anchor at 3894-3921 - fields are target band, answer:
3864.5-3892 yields 3.07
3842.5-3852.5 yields 1.13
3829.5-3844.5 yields 5.00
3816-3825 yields 0.73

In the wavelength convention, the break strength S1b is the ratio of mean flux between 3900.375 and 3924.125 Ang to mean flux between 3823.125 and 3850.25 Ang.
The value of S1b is 1.5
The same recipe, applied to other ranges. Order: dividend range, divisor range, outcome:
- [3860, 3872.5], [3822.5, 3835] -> 1.39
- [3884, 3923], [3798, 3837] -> 1.19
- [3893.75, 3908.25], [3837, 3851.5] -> 1.31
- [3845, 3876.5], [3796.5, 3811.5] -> 0.98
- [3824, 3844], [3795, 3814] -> 0.69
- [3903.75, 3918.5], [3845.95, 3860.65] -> 1.22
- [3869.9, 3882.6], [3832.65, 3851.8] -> 1.25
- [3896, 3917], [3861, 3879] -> 1.11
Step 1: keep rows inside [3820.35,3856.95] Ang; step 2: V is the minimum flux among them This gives 2.86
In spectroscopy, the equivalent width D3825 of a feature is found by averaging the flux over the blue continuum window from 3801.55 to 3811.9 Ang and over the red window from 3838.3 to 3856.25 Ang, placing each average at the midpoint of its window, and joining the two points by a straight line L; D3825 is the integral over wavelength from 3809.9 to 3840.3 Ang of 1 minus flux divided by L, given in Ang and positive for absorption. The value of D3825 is 5.3 Ang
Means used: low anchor 6.43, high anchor 5.49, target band 4.98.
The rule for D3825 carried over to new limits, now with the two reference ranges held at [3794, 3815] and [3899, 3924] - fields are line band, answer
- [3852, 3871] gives 0.9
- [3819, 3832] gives 2.9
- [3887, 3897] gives 1.5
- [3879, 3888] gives 1.9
